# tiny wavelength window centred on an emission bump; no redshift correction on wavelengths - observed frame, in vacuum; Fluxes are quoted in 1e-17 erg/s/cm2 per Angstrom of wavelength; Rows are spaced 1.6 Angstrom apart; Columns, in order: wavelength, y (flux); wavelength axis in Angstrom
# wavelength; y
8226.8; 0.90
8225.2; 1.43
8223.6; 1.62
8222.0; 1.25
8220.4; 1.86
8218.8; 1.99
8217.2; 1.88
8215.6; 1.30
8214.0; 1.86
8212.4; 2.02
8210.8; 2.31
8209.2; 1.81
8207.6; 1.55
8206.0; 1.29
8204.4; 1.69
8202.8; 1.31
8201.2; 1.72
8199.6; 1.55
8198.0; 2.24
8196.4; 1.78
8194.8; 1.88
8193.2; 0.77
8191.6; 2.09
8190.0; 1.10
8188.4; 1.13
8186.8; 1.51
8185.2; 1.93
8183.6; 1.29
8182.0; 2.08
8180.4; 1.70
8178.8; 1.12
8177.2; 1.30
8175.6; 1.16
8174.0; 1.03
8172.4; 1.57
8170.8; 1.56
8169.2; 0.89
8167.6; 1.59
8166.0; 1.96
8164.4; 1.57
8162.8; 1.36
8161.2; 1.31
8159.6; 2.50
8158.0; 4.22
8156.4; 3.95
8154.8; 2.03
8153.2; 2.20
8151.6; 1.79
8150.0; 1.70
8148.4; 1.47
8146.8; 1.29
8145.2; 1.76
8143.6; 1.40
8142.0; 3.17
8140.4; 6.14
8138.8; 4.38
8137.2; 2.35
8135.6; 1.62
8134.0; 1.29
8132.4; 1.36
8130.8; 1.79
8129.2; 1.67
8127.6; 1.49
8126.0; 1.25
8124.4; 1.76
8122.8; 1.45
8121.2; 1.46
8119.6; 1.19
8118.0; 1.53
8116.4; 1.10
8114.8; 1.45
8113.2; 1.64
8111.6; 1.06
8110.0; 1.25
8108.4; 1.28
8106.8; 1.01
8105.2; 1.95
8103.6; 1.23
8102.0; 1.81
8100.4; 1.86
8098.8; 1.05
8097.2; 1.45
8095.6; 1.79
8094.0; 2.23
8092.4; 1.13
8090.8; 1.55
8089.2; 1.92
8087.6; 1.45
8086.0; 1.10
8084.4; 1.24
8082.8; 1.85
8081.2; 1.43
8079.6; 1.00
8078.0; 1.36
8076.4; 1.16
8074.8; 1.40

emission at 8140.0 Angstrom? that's [S II]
